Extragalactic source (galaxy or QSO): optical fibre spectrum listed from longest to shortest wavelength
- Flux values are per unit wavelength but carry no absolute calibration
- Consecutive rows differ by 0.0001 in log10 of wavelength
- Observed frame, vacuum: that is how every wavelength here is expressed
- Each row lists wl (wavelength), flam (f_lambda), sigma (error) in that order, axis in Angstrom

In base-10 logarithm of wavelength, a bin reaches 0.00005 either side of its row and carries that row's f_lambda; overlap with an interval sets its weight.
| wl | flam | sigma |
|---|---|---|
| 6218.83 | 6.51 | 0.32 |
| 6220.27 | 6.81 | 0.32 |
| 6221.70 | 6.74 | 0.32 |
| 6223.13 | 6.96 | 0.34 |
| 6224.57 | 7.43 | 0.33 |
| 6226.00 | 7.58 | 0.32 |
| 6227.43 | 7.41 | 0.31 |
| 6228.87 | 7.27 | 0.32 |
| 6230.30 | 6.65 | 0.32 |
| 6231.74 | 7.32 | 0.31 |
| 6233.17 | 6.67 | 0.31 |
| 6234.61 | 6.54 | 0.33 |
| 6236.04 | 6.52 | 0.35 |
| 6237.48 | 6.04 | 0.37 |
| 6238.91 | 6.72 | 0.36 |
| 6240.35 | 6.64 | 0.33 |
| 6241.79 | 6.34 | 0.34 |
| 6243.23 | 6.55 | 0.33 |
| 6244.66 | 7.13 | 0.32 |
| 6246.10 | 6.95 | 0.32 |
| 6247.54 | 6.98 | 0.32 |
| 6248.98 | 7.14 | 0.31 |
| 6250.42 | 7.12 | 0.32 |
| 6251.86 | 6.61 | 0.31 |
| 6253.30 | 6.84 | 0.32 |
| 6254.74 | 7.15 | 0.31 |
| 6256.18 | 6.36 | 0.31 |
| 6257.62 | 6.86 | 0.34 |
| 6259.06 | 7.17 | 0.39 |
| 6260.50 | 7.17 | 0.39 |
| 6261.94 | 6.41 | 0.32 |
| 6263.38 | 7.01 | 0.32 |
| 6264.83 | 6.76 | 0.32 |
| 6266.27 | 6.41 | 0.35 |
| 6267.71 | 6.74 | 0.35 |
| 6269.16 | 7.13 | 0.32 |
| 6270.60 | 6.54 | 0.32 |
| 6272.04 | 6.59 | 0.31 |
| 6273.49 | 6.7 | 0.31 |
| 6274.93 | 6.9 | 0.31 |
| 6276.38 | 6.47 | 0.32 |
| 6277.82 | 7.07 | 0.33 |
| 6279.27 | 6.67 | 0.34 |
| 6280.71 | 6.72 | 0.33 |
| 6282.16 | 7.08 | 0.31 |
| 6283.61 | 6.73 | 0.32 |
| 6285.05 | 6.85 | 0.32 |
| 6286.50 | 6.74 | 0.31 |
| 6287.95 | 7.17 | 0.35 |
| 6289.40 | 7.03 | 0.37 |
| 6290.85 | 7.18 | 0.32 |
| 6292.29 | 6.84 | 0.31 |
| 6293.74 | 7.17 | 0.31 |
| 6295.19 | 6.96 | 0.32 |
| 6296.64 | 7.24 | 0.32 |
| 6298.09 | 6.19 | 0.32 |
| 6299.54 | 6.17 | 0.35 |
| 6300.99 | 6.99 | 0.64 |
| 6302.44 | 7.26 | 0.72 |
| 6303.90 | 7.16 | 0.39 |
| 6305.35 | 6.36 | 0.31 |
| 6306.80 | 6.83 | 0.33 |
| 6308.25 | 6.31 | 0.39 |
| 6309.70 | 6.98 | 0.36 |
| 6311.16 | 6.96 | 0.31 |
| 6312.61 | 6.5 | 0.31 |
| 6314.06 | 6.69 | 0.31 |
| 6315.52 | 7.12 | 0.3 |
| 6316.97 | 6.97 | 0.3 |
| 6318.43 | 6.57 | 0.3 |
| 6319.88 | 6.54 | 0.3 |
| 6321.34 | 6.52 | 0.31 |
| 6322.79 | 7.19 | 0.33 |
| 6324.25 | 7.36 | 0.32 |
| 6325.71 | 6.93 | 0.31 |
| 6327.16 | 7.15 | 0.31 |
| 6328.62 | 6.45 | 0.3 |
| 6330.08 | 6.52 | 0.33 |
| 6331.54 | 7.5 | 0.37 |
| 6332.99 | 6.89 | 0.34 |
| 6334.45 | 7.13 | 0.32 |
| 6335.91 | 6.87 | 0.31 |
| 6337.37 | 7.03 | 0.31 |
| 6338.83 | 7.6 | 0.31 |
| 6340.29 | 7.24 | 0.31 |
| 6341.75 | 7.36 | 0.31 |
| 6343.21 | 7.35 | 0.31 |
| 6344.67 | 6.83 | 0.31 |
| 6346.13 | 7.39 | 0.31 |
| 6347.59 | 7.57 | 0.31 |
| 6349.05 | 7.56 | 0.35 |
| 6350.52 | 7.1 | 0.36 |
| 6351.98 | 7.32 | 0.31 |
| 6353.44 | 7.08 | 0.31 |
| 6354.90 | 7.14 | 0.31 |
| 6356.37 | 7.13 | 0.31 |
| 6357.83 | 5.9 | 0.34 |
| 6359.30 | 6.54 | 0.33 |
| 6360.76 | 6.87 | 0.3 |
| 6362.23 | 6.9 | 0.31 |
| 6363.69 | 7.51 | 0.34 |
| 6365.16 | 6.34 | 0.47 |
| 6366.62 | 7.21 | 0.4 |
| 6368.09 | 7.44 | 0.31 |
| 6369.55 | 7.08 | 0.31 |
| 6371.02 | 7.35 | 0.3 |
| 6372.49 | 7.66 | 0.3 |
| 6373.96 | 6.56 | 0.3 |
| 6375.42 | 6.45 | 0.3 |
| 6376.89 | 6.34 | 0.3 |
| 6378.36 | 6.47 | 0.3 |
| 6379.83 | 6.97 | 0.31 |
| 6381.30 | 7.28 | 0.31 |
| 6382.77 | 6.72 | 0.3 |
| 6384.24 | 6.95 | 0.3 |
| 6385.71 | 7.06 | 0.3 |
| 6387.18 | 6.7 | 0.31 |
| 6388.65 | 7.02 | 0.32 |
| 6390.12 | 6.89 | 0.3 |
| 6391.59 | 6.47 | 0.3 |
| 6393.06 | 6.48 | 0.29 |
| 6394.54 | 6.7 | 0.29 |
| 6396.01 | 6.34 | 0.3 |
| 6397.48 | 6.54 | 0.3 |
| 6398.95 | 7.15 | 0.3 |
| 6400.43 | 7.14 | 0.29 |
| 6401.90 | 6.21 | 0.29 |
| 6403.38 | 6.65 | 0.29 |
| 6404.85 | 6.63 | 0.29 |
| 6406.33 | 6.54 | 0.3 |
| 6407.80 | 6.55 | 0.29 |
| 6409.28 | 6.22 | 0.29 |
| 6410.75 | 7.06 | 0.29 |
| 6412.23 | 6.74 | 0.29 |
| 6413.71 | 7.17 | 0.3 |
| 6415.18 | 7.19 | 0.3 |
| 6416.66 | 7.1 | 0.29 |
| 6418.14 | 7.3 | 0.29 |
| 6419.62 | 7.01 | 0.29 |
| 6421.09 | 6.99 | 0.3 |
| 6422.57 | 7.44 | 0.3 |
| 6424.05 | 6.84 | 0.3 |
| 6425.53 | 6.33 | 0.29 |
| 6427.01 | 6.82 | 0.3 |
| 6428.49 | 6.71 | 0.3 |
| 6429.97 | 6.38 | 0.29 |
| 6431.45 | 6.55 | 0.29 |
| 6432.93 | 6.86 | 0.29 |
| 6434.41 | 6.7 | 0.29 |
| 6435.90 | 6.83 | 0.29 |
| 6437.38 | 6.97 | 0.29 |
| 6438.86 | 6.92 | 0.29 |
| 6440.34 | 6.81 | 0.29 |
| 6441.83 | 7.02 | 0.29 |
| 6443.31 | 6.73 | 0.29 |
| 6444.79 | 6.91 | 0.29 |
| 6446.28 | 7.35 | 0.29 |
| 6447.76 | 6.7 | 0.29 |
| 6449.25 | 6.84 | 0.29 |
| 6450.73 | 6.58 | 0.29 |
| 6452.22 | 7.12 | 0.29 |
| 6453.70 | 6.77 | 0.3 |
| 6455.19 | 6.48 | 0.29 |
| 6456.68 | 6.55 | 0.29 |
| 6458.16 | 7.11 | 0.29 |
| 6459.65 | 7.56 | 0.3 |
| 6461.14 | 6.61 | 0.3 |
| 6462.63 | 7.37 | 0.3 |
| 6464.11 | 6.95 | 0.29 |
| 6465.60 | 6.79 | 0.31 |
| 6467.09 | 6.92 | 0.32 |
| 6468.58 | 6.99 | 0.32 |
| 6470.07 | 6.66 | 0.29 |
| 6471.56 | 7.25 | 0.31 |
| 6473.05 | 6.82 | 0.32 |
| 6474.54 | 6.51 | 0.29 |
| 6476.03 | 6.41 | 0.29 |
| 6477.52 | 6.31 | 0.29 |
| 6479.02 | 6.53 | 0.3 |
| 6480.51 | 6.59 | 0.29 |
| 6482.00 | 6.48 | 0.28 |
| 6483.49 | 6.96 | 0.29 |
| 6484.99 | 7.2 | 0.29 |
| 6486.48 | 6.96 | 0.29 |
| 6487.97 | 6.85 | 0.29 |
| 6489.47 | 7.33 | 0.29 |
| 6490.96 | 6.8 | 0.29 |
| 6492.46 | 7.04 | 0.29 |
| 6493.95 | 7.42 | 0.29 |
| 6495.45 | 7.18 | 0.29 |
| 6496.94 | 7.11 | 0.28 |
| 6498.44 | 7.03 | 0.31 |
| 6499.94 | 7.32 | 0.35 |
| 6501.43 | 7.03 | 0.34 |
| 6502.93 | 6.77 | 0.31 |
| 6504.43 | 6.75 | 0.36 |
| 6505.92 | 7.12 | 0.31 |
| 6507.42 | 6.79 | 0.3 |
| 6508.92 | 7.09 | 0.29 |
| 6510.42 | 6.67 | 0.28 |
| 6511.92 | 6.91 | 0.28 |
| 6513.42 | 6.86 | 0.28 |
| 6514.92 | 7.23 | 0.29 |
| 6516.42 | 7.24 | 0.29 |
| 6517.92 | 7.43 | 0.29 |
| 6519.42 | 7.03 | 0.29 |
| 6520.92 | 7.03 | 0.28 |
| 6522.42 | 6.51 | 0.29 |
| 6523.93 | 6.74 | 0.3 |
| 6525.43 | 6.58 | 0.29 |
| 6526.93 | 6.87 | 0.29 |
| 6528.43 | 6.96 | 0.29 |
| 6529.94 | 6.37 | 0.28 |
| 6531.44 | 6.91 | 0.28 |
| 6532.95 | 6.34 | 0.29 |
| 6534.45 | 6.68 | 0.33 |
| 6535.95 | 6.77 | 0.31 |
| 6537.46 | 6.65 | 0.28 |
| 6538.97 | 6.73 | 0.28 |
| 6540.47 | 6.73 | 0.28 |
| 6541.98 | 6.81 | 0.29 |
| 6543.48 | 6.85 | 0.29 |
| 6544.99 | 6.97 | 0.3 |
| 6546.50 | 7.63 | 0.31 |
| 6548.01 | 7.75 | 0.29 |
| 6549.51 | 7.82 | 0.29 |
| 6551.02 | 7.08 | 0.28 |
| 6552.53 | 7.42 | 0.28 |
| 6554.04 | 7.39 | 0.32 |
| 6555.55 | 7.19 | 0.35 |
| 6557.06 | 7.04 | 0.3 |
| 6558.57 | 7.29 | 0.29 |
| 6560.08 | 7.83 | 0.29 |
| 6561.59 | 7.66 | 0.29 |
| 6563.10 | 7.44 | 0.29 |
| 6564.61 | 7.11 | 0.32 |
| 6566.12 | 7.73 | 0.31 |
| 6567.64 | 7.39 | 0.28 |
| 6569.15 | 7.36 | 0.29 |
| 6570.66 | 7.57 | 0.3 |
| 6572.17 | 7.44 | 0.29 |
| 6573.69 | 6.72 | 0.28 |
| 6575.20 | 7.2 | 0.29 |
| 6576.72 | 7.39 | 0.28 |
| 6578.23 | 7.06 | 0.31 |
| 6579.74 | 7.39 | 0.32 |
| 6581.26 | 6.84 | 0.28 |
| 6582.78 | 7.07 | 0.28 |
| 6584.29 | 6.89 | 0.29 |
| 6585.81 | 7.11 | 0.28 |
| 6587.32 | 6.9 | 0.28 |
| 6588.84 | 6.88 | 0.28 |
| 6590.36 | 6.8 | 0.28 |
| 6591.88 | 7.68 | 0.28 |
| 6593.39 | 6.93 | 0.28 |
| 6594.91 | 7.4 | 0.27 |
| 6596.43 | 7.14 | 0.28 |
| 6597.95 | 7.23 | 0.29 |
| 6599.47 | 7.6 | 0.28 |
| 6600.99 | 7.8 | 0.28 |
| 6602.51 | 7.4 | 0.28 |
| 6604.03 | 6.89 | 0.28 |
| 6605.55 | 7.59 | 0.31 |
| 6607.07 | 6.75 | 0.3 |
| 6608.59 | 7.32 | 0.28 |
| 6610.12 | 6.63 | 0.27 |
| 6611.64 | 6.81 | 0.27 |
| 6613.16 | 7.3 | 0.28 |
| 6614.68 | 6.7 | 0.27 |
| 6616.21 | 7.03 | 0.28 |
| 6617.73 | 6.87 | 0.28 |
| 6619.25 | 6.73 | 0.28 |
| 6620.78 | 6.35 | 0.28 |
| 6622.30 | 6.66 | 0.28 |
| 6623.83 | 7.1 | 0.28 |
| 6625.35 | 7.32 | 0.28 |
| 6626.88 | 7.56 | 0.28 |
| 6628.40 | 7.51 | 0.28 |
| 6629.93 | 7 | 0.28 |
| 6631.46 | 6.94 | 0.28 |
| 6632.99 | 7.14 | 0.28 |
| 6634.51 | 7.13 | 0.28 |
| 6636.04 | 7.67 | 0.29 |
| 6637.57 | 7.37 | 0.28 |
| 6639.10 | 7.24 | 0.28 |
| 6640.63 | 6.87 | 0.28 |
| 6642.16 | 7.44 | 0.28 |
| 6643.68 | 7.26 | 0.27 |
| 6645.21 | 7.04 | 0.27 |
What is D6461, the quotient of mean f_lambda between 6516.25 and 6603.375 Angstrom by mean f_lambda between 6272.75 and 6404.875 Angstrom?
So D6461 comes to 1.03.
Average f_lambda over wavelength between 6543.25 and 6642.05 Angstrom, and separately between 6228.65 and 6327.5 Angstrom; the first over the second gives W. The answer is 1.06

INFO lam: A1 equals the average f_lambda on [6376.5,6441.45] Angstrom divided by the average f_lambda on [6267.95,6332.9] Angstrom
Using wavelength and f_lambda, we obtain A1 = 0.99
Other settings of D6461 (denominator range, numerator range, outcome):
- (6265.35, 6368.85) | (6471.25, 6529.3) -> 1.00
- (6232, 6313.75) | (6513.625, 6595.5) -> 1.05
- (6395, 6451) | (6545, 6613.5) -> 1.07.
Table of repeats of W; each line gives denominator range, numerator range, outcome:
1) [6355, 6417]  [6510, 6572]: 1.04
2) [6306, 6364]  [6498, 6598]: 1.01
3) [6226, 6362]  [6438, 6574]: 1.01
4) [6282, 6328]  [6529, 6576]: 1.04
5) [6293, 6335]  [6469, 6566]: 1.02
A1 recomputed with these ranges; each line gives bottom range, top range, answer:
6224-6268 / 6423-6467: 1.00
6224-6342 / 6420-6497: 1.00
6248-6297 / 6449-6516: 1.01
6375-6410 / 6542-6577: 1.10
